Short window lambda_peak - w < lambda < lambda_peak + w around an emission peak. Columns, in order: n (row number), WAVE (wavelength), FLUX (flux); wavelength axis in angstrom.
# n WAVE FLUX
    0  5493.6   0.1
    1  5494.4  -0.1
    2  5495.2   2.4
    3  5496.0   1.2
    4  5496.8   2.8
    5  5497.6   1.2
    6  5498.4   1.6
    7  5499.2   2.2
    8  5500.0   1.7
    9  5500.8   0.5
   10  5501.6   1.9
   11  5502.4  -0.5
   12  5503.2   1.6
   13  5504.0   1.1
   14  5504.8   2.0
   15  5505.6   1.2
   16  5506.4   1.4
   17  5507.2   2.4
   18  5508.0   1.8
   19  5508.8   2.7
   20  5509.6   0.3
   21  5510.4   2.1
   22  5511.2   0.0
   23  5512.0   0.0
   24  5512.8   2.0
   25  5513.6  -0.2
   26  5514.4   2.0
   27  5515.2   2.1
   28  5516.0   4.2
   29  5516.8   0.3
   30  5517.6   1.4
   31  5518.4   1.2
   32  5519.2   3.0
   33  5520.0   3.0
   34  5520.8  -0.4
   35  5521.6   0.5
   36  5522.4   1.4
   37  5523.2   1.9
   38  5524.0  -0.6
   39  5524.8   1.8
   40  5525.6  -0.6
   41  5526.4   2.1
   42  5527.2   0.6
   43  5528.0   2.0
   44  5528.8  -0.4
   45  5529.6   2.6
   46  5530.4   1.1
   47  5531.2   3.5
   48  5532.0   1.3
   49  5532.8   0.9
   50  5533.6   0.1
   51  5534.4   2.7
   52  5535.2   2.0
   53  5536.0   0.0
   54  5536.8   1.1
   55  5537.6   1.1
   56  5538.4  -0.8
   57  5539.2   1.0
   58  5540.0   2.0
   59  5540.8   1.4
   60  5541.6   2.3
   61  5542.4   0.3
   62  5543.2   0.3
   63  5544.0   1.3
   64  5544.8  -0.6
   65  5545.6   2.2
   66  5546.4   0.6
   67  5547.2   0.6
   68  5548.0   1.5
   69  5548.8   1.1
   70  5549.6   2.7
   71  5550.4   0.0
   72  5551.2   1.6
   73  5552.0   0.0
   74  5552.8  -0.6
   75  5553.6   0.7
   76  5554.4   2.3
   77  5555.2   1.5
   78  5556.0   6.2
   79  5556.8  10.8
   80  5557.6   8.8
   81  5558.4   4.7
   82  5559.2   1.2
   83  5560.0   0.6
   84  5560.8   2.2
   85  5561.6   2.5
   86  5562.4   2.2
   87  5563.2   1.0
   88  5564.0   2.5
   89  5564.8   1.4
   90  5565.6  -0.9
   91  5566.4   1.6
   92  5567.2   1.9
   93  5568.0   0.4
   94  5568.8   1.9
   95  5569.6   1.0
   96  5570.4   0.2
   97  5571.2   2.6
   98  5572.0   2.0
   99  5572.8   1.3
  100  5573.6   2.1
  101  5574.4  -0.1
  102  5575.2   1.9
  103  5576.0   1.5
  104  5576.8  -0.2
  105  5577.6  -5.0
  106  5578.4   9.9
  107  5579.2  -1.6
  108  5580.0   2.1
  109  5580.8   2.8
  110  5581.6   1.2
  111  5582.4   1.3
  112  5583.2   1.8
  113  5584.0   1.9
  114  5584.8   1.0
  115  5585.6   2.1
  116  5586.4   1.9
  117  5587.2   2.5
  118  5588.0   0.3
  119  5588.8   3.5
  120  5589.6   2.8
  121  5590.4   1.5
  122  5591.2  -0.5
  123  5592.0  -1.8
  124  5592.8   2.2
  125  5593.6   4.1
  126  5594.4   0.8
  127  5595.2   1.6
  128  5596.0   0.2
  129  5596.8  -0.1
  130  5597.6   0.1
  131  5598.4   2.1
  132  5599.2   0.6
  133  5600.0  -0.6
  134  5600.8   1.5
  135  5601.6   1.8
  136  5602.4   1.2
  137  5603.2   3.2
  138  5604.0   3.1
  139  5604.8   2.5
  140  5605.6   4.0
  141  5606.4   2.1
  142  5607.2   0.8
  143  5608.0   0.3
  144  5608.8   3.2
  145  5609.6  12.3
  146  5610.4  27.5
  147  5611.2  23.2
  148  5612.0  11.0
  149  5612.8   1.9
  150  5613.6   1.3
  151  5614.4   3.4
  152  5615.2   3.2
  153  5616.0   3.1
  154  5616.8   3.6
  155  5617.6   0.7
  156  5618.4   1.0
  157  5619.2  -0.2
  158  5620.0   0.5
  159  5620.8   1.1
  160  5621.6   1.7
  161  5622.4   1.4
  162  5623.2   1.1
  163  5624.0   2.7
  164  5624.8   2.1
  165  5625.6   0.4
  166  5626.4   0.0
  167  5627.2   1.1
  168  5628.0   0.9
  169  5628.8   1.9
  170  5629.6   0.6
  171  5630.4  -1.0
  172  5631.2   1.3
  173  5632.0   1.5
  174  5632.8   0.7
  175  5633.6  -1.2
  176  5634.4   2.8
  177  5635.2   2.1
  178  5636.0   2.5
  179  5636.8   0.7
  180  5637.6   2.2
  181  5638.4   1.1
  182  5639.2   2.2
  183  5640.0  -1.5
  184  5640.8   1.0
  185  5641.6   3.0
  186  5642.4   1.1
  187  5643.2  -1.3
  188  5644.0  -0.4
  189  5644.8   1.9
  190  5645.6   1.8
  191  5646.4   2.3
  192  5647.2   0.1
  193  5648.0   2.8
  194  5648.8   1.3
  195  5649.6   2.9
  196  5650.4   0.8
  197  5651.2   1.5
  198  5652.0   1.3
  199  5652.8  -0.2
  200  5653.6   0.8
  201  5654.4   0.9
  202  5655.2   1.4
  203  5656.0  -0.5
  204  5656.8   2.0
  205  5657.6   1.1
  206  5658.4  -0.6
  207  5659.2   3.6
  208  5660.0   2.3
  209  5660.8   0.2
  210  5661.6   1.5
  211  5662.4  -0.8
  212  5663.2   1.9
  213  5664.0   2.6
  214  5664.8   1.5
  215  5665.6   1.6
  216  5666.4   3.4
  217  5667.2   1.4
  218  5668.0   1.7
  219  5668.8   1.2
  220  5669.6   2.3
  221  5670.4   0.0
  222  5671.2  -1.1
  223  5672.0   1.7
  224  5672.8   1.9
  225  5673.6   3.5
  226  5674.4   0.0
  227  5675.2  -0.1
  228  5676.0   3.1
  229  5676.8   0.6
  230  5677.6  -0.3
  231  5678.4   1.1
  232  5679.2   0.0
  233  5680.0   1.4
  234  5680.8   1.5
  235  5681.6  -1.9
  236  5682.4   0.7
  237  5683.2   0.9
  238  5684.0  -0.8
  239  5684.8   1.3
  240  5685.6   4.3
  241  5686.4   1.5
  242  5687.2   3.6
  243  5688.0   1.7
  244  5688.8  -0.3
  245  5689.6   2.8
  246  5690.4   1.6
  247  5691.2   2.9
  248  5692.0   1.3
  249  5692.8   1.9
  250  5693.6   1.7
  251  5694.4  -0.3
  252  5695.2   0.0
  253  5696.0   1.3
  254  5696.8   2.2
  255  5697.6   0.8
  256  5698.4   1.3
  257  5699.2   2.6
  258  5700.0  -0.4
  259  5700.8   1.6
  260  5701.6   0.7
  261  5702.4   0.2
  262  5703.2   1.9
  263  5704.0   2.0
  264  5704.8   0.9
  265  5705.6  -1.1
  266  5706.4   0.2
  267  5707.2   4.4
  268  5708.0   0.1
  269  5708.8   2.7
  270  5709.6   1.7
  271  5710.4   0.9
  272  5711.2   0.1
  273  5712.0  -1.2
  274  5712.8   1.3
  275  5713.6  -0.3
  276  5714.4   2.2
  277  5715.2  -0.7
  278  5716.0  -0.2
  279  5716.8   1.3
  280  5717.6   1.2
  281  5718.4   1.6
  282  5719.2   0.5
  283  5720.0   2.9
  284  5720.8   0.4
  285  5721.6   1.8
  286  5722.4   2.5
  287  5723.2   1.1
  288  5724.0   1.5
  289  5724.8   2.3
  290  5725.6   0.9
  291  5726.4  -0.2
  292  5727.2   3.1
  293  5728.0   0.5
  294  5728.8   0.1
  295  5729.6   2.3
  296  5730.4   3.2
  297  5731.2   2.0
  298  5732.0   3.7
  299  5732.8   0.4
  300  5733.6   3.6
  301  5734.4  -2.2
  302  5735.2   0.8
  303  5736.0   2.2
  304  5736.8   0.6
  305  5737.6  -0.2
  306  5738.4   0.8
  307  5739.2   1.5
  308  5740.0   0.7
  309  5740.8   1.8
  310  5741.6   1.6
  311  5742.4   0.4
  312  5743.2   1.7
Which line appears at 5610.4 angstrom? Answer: [O III]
